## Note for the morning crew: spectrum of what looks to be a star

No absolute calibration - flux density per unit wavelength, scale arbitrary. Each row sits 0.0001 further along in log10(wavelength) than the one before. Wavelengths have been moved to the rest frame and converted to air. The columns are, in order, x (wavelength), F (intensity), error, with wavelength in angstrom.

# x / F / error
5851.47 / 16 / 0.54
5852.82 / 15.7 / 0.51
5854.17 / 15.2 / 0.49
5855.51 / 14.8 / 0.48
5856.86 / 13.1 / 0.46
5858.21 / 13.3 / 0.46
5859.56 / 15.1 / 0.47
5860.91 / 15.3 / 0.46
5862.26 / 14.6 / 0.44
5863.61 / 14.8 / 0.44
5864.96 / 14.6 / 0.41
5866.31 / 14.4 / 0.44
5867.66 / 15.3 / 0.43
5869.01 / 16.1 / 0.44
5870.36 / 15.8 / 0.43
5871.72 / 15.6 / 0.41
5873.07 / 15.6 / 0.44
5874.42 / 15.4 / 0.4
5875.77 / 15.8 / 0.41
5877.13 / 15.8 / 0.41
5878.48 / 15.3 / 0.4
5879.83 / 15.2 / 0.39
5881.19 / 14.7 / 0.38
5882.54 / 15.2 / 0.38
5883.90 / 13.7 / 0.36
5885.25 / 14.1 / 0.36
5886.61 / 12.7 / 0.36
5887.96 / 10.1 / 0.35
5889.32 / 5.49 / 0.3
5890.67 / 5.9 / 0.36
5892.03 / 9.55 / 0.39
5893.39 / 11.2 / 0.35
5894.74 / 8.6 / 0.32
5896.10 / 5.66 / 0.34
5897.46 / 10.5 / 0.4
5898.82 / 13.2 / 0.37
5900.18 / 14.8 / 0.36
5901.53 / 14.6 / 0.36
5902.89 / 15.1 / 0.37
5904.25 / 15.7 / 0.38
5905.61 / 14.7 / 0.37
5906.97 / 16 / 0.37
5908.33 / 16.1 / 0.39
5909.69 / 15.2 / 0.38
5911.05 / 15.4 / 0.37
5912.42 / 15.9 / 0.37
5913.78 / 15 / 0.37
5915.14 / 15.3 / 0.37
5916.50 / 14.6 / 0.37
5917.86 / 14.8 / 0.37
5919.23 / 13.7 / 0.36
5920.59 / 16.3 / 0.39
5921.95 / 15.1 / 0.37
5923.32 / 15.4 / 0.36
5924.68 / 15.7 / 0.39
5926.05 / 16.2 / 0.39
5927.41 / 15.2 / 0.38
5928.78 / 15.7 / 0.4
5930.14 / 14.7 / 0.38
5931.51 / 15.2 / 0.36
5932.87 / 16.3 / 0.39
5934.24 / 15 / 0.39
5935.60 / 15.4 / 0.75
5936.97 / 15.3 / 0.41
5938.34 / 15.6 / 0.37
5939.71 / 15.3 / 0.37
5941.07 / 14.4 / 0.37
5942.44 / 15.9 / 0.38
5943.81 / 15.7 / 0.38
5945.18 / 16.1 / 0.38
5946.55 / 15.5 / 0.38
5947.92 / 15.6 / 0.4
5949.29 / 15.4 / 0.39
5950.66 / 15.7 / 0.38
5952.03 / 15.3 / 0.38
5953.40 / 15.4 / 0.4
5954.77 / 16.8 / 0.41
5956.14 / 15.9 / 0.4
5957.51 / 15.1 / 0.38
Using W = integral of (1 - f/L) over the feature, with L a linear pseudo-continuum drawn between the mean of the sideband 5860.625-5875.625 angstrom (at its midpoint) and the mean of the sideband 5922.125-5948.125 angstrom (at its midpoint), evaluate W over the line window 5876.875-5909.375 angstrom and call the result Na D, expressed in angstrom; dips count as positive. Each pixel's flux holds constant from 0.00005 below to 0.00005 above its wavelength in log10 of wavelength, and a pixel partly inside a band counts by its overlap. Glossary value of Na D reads 5.7 angstrom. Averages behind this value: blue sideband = 15.2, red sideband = 15.5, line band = 12.7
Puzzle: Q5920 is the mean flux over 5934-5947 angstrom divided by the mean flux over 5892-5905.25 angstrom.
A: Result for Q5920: 1.28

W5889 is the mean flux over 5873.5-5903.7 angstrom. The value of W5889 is 12.4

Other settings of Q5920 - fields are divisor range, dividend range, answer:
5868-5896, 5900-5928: 1.18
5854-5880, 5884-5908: 0.78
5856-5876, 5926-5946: 1.03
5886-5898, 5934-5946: 1.75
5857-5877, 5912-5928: 1.01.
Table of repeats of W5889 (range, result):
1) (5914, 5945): 15.3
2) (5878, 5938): 13.9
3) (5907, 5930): 15.4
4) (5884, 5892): 9.95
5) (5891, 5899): 9.4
